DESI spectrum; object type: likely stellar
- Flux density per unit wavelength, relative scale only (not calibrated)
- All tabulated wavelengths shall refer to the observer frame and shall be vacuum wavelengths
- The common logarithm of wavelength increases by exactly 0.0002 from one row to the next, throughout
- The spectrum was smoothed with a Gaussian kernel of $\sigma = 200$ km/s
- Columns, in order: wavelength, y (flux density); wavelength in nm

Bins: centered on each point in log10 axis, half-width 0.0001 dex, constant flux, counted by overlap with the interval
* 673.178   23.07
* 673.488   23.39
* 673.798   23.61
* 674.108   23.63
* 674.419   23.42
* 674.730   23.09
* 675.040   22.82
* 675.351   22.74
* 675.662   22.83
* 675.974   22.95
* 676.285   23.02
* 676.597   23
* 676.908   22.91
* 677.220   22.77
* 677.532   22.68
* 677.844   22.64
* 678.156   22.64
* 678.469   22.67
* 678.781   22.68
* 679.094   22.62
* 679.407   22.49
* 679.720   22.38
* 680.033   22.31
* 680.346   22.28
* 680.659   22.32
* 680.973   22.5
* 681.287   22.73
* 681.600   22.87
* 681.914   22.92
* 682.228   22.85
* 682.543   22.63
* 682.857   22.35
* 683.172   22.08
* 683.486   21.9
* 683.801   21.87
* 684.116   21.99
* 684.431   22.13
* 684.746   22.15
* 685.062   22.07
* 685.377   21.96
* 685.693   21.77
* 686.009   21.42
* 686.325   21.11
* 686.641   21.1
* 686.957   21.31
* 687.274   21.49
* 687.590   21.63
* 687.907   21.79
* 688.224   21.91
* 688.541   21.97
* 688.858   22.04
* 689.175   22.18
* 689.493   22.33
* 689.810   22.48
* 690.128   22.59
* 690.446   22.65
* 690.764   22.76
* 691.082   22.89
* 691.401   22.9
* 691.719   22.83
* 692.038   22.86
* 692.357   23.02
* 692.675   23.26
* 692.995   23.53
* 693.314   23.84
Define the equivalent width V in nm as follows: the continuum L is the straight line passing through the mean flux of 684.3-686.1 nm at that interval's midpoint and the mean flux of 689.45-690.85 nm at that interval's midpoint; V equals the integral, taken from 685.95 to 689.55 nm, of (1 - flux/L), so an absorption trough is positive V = 0.09 nm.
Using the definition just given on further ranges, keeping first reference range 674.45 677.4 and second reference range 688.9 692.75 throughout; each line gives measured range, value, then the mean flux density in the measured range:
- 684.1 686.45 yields 0.10 nm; 21.8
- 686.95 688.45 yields 0.07 nm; 21.7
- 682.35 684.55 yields 0.06 nm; 22.1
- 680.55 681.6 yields 0.01 nm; 22.6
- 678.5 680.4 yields 0.03 nm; 22.5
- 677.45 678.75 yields 0.01 nm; 22.7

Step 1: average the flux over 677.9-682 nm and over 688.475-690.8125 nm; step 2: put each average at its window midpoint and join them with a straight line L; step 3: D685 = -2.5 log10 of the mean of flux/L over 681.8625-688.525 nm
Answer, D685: 0.027 mag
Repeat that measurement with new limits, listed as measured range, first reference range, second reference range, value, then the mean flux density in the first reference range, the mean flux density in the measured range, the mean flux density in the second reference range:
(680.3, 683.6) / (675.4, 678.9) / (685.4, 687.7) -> -0.02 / 22.8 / 22.5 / 21.4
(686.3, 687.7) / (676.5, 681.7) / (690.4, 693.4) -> 0.08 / 22.6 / 21.3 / 23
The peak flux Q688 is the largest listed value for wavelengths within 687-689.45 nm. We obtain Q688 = 22.18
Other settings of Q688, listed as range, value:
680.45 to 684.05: 22.92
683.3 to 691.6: 22.9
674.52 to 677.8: 23.09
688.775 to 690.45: 22.65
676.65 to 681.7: 22.91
